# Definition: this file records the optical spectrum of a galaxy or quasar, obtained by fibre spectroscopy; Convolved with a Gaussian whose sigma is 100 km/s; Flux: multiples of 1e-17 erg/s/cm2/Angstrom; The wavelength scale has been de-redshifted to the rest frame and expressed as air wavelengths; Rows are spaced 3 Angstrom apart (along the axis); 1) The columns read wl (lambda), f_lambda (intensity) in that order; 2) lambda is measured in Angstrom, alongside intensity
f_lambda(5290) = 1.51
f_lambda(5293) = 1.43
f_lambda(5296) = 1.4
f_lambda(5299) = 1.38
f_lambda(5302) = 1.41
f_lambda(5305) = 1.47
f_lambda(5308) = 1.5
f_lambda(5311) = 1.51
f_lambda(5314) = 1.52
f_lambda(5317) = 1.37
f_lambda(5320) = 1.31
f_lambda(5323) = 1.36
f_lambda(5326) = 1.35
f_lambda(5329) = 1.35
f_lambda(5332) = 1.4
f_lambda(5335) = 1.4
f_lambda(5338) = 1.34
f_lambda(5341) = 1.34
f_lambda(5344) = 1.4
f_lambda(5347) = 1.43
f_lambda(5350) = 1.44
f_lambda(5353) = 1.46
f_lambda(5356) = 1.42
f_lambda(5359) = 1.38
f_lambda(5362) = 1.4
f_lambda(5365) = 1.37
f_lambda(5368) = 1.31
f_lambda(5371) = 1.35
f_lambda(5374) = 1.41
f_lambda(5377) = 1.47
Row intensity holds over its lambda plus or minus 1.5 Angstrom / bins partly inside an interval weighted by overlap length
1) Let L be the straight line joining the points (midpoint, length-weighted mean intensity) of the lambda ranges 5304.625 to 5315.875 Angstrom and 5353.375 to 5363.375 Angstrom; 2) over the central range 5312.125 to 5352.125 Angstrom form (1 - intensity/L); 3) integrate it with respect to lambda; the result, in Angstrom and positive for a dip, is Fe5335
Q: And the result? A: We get 1.9 Angstrom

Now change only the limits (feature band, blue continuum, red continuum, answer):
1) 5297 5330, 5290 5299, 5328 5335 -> -0.2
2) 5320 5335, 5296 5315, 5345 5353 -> 0.9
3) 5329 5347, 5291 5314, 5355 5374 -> 0.4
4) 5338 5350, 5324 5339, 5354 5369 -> -0.1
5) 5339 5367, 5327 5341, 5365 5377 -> -0.6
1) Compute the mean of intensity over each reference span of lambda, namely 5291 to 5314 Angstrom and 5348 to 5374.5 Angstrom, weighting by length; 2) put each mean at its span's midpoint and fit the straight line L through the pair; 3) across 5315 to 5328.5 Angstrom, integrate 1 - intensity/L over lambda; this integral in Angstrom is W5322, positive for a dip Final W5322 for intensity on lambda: 0.73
